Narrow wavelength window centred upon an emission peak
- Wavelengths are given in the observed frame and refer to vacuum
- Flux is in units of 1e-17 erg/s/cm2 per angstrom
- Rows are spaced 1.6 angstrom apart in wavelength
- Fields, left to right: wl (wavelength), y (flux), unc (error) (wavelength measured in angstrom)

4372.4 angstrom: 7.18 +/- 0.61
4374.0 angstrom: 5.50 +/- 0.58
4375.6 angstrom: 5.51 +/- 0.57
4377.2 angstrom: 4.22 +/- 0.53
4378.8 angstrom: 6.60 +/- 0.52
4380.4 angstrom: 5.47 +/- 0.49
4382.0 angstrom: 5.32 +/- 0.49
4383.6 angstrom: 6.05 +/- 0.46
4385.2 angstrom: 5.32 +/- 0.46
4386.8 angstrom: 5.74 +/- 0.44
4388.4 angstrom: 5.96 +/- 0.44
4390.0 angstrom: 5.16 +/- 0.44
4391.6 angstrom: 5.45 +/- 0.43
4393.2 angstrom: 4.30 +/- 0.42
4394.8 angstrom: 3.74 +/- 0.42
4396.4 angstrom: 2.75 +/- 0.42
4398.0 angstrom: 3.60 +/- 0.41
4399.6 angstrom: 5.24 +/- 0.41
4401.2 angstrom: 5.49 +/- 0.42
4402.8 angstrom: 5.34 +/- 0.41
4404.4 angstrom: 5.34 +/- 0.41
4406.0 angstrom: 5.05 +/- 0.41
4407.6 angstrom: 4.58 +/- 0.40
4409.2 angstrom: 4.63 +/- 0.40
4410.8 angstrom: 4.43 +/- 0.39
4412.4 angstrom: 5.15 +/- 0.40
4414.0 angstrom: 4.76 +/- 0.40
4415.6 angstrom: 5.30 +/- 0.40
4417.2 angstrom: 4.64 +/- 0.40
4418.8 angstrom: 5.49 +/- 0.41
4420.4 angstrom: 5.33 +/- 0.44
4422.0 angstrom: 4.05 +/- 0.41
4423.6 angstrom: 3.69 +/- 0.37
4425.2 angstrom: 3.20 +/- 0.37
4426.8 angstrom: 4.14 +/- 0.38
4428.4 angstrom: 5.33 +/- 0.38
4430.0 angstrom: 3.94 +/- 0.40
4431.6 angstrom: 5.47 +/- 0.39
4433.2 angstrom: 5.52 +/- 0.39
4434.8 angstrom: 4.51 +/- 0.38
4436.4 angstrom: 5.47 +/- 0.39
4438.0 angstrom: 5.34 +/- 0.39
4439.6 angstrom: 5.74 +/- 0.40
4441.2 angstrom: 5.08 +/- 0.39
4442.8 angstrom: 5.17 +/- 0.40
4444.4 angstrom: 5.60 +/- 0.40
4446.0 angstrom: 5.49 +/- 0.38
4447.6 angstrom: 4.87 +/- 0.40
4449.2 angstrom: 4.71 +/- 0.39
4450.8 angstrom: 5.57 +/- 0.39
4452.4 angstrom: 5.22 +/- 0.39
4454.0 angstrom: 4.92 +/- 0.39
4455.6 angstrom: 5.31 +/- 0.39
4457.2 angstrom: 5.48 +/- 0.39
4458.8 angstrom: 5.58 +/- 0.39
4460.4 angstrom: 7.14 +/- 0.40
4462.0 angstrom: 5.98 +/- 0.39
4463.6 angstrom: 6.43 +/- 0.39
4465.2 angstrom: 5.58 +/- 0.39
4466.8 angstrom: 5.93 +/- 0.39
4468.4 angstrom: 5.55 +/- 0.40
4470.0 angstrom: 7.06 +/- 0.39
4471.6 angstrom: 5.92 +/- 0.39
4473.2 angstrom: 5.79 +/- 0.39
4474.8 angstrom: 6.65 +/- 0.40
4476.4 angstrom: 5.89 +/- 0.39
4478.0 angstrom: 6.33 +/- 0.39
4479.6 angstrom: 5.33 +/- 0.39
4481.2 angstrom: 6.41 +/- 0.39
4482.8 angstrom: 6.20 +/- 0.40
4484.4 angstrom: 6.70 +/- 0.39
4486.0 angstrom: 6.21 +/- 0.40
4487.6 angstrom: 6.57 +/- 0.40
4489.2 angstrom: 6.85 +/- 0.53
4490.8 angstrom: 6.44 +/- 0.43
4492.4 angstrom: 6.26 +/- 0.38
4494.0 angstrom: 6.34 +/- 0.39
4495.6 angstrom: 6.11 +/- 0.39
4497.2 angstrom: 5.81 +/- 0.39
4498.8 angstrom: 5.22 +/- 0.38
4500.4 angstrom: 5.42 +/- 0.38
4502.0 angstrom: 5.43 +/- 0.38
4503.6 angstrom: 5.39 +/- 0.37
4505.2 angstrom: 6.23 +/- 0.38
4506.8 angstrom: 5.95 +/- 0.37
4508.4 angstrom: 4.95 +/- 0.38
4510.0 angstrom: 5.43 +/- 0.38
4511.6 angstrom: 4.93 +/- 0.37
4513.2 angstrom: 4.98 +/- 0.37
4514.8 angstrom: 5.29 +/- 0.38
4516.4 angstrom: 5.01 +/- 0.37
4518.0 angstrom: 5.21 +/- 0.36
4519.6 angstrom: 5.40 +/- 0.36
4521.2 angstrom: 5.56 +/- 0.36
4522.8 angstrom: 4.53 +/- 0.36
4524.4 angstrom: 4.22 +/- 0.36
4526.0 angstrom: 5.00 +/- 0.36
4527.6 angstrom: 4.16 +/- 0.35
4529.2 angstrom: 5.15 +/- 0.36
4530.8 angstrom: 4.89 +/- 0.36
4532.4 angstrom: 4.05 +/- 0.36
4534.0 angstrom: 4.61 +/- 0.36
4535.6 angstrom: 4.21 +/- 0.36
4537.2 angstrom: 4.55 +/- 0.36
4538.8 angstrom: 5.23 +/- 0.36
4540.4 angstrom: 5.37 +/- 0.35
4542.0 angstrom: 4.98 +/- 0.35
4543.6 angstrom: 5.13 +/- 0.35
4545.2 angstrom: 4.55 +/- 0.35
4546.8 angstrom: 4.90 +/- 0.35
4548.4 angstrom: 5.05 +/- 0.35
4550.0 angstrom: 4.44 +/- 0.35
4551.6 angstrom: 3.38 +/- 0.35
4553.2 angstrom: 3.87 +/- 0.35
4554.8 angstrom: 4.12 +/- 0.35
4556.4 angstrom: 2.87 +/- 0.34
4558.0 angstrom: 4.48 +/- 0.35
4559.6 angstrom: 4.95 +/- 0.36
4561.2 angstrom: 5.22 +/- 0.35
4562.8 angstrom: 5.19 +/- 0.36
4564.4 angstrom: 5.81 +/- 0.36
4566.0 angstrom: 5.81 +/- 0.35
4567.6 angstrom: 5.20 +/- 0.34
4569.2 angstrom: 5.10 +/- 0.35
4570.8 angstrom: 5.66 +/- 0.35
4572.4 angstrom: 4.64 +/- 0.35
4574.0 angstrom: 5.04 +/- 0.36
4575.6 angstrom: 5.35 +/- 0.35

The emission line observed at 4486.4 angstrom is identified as C III] 1909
